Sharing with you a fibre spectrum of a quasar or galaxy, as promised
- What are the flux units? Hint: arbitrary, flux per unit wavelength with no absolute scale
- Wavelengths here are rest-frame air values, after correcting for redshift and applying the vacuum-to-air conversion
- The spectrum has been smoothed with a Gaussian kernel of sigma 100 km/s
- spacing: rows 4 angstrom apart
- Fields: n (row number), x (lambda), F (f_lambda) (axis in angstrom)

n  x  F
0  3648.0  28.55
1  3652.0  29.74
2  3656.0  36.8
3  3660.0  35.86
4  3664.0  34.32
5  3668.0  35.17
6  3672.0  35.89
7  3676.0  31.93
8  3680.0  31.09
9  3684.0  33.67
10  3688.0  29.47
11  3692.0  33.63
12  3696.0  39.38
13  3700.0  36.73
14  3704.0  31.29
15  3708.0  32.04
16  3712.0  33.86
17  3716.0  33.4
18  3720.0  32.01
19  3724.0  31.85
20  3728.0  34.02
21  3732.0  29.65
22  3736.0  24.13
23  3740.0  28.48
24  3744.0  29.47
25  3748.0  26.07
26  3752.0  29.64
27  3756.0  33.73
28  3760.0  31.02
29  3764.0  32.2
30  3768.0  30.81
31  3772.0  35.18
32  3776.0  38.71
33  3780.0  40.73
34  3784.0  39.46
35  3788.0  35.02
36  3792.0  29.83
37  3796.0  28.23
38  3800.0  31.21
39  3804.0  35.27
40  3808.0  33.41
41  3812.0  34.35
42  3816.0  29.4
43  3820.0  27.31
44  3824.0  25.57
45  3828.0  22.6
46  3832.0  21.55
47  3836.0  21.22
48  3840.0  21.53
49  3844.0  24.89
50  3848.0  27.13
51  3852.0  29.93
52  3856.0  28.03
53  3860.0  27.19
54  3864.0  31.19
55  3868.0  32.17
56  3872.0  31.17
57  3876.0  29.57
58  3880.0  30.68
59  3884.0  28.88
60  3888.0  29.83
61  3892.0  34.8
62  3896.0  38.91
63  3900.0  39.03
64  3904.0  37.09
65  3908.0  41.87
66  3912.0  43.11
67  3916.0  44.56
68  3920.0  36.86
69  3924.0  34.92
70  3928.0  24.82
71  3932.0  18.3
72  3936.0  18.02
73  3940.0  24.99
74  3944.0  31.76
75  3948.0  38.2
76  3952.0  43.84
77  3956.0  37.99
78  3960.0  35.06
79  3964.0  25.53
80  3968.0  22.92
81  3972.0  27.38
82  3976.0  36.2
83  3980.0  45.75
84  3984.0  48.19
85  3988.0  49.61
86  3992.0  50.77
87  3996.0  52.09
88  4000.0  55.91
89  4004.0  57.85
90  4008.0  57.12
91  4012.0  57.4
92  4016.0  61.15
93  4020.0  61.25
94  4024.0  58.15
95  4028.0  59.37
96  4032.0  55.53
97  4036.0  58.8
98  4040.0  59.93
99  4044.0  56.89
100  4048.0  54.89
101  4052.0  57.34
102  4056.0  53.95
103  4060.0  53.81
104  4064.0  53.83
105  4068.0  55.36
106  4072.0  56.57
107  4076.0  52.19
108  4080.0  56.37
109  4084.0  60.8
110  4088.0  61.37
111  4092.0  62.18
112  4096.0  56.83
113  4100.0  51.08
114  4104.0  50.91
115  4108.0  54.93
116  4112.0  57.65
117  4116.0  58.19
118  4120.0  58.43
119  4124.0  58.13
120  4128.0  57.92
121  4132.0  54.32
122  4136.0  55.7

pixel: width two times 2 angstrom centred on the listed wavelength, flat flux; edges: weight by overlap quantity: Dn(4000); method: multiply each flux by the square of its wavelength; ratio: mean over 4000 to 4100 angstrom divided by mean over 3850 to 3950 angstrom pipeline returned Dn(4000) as 1.92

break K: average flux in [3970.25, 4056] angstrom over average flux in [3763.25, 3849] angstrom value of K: 1.77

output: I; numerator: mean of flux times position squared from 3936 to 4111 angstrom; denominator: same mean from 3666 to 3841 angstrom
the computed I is 1.84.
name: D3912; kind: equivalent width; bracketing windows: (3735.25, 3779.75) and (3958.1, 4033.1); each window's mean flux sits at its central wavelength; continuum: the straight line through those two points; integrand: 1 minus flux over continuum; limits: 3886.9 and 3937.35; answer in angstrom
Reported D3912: 9.4 angstrom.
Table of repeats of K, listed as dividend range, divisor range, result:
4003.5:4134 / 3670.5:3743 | 1.76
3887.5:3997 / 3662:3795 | 1.10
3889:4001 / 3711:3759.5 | 1.21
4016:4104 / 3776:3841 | 1.89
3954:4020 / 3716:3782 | 1.43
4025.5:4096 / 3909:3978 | 1.77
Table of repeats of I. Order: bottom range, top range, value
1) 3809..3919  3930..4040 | 1.53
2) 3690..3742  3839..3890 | 0.96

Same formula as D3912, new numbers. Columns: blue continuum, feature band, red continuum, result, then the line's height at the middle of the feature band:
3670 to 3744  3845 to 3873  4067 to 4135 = 8.3 angstrom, 41.7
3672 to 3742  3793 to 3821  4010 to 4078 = 5.8 angstrom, 39.6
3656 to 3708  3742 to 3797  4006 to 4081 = 9.3 angstrom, 39.6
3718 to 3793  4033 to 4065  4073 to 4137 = -2.1 angstrom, 52.8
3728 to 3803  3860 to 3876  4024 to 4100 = 3.9 angstrom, 40.6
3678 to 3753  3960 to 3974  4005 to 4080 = 6.7 angstrom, 51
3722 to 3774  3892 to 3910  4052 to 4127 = 1.4 angstrom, 42.1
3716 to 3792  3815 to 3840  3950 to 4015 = 8.3 angstrom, 36.1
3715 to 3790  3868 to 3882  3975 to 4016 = 3.8 angstrom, 42.2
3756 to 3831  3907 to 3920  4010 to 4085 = 0.5 angstrom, 43.9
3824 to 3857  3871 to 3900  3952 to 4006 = -2.1 angstrom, 30.2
